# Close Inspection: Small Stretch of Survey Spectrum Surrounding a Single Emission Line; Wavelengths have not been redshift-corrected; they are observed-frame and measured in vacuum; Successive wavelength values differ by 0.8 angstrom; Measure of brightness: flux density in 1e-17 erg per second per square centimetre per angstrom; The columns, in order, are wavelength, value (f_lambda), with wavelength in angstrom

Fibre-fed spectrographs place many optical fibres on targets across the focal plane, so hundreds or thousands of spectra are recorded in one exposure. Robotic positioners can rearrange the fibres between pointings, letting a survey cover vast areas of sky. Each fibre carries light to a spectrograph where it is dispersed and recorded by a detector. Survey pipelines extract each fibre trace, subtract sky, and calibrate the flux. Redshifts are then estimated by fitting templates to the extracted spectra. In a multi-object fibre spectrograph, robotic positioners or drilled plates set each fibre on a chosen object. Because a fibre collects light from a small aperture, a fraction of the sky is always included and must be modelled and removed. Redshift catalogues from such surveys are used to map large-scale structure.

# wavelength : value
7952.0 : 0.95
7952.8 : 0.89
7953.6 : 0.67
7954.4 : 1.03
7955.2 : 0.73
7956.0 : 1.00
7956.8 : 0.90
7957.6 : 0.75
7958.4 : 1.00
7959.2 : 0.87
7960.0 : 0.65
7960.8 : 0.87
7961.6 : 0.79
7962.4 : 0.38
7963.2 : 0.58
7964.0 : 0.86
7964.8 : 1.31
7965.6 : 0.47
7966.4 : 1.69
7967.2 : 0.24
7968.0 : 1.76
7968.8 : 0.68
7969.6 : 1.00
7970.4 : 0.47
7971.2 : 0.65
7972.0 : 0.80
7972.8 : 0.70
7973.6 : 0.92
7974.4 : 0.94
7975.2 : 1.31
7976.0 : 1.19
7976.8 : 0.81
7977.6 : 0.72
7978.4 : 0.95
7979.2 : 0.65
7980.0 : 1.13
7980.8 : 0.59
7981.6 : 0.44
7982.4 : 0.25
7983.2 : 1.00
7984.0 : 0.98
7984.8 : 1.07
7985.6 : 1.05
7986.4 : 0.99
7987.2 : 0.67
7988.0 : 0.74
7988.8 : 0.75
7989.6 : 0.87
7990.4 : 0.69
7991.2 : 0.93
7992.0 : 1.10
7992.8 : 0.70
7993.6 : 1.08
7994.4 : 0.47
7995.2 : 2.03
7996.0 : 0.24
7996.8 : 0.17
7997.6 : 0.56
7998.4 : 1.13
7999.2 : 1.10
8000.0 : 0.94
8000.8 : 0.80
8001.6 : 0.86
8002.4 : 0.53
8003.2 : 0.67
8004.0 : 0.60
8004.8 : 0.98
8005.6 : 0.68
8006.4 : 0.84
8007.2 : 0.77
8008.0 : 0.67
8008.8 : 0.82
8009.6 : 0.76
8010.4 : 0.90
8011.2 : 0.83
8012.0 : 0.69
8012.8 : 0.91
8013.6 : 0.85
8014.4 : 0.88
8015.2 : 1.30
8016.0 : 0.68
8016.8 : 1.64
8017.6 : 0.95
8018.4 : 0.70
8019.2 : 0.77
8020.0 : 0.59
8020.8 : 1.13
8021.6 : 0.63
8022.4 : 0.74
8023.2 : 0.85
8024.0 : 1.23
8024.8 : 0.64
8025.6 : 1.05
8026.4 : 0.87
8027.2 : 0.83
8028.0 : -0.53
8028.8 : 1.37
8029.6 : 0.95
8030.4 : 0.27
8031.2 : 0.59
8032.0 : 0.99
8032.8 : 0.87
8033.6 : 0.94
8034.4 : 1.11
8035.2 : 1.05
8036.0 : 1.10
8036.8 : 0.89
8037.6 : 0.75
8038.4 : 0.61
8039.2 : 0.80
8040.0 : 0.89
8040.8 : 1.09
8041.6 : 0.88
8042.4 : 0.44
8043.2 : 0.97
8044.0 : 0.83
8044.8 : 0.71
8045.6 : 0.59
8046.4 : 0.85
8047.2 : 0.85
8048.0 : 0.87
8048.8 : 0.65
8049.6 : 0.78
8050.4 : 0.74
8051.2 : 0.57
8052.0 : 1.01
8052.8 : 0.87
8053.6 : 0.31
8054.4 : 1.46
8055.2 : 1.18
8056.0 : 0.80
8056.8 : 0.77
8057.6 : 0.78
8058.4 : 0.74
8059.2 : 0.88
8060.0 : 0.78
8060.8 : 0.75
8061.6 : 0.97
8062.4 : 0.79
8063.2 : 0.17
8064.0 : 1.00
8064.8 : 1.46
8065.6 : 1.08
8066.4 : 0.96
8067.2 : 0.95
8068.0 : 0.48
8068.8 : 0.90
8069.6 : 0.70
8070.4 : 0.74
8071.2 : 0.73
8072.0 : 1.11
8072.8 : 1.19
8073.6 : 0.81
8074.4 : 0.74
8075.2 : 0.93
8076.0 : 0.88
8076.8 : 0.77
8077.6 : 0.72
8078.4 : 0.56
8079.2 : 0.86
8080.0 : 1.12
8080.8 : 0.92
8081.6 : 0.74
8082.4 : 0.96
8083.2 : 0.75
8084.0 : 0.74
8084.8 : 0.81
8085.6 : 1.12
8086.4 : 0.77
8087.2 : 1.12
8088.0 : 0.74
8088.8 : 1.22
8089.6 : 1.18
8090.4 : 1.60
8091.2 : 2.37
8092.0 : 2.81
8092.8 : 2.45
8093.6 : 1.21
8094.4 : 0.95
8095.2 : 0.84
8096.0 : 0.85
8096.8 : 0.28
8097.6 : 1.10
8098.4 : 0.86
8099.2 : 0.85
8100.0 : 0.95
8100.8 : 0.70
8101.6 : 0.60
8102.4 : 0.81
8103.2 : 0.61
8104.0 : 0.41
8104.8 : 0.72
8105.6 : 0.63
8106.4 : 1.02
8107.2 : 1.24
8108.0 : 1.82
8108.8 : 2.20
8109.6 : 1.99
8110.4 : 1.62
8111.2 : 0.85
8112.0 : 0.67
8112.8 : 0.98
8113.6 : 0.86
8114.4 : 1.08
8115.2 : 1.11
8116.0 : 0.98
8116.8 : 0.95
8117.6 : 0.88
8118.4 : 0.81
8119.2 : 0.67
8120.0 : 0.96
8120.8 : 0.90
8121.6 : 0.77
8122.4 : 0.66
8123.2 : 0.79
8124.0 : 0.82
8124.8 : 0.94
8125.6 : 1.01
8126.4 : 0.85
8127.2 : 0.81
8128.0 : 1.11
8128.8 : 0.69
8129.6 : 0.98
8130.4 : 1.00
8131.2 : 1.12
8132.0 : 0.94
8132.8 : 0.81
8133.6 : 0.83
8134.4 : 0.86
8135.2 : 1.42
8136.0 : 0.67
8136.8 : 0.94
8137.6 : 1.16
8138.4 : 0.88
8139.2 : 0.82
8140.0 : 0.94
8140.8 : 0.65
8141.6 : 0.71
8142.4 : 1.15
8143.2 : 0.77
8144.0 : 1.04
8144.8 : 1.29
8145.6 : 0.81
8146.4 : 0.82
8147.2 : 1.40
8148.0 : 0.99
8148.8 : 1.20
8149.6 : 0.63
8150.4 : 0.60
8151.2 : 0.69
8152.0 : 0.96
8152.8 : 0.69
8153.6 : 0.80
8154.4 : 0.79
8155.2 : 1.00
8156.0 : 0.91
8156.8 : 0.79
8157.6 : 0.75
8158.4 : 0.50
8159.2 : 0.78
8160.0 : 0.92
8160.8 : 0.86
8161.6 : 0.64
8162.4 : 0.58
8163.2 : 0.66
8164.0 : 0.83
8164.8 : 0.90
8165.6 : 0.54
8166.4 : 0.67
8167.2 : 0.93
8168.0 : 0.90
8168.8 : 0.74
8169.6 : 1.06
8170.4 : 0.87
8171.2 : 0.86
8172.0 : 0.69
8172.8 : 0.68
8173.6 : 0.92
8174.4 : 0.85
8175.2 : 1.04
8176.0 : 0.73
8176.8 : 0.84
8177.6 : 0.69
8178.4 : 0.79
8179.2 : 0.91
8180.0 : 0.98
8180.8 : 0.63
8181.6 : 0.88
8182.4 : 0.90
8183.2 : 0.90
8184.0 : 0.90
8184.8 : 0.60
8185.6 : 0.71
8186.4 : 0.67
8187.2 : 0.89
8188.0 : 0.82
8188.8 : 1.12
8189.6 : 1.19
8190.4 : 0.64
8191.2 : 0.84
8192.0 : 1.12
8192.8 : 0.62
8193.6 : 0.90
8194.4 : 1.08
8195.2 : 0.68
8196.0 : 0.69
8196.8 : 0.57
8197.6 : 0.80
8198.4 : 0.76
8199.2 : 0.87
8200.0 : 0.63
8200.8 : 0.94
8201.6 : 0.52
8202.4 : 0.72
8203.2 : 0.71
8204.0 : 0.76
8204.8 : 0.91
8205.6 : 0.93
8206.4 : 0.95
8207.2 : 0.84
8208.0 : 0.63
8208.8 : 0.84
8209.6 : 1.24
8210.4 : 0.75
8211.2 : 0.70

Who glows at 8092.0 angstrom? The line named [S II]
